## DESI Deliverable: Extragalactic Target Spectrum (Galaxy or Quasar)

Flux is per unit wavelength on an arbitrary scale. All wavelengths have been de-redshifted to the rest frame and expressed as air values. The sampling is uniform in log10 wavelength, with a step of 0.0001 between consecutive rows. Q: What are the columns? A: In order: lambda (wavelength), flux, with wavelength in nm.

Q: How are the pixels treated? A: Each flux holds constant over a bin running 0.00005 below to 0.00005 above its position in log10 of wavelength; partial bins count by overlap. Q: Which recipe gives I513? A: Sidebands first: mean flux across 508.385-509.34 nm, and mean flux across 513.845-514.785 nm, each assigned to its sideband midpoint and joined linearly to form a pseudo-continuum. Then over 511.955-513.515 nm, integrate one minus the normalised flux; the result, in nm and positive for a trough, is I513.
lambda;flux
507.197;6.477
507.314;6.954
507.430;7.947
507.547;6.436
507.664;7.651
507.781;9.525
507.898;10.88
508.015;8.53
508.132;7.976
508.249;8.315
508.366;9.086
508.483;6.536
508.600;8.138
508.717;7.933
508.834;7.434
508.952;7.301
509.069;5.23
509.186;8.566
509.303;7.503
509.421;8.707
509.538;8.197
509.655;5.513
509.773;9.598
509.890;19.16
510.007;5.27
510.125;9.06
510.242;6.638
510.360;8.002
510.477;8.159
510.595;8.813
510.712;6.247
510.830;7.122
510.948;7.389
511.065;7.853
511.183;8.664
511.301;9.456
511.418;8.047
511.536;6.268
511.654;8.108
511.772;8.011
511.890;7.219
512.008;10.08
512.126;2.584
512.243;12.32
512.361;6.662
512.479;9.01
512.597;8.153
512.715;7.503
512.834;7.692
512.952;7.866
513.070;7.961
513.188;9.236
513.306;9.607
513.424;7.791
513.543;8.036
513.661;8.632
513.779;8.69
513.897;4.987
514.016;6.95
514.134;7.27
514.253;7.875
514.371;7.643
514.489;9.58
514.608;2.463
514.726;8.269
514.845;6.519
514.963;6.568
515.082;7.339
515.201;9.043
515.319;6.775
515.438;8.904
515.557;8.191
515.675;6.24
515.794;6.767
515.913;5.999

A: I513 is -0.25 nm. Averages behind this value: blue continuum 7.4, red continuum 6.89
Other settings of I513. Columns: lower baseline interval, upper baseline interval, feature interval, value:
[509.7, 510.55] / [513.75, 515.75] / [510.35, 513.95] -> 0.188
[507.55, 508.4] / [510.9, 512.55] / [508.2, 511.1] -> 0.103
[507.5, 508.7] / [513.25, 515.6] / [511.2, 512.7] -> -0.029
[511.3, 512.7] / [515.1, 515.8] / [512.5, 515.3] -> 0.057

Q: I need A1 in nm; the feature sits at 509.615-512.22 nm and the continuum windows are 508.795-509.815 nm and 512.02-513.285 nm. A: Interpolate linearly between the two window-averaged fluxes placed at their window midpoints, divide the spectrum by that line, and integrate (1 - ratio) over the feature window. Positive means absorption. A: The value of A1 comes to -0.13 nm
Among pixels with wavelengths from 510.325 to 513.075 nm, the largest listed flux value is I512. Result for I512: 12.32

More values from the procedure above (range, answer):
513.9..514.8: 9.58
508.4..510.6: 19.16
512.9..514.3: 9.607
